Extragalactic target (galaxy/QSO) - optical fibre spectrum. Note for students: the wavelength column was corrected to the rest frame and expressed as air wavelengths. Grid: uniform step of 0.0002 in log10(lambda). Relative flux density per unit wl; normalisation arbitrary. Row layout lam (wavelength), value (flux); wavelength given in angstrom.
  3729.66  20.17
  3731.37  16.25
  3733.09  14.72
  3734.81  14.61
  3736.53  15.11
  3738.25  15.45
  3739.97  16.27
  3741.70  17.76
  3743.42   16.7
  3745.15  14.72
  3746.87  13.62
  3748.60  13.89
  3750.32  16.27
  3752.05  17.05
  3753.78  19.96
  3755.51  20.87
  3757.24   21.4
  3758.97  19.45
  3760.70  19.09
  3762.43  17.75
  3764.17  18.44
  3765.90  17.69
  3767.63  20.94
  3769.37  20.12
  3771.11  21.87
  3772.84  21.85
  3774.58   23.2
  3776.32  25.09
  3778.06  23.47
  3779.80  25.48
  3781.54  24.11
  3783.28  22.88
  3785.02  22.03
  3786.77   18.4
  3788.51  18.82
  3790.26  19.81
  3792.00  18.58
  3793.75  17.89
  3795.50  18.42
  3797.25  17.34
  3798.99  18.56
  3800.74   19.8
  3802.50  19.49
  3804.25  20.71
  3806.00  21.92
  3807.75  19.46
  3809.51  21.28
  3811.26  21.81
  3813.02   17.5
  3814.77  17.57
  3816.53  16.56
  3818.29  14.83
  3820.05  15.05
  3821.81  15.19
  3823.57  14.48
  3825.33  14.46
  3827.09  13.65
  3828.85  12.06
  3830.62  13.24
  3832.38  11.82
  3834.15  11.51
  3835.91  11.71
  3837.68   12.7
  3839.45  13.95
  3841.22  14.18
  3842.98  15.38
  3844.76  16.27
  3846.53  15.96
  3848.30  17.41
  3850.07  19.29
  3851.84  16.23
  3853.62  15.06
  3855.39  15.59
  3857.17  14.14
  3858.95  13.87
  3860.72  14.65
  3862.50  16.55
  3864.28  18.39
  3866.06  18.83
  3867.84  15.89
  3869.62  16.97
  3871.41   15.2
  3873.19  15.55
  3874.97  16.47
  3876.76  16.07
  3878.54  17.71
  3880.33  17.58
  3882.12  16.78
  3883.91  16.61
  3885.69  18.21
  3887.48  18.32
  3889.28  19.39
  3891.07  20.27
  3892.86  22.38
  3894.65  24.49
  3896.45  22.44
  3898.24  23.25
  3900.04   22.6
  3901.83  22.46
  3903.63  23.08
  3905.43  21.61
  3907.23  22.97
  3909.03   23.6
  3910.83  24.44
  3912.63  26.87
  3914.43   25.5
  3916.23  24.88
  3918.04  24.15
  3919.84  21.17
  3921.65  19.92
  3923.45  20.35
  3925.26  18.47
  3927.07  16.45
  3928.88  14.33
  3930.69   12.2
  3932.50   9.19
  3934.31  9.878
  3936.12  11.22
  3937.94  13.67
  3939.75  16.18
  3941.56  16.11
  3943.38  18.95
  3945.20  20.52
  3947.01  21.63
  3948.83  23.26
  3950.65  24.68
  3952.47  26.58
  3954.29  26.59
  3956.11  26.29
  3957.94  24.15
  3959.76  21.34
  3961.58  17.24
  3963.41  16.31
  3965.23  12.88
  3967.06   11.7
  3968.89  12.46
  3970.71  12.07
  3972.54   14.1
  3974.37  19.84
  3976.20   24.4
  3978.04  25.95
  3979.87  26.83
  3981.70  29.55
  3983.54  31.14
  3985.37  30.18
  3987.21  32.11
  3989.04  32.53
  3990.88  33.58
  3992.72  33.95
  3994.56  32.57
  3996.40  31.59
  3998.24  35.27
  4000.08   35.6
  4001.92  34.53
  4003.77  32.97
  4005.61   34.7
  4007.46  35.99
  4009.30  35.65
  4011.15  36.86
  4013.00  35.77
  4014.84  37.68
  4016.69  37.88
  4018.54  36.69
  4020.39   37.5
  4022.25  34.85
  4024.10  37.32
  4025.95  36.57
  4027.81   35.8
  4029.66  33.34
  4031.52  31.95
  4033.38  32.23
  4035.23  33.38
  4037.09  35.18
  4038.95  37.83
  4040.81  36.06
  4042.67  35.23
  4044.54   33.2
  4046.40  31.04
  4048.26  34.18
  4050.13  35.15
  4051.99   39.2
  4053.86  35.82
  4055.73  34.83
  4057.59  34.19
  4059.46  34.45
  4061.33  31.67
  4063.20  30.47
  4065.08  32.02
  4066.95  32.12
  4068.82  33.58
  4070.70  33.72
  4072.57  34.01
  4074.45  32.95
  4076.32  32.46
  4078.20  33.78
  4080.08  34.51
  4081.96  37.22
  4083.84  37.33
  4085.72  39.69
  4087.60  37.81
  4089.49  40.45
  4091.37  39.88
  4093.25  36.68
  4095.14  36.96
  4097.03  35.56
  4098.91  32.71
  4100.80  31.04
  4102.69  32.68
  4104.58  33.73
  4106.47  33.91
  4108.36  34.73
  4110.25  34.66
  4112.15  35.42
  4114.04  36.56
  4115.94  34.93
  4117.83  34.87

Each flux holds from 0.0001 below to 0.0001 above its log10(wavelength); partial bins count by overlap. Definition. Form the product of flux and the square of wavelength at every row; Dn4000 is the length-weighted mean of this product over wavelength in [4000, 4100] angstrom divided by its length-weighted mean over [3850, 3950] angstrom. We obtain 2.0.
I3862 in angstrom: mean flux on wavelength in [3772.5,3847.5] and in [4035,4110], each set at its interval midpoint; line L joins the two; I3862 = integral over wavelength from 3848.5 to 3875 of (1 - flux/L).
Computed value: 6.2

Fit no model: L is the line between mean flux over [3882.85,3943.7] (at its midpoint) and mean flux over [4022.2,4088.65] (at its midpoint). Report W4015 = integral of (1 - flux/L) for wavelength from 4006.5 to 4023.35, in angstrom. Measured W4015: -3.47 angstrom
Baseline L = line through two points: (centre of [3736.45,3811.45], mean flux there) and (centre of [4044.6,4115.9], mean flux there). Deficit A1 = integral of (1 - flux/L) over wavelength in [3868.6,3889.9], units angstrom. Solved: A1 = 6.6 angstrom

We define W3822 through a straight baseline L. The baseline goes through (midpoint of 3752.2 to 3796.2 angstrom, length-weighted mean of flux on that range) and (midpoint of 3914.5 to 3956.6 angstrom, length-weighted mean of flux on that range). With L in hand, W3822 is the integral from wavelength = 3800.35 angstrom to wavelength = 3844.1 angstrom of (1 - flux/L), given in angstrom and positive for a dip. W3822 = 9.2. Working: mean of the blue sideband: 20.7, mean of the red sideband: 19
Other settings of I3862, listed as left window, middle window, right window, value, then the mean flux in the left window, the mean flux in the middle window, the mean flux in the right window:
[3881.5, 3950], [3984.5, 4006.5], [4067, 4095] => -4.6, 19.7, 33.3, 35.9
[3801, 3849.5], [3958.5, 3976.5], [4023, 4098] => 7.4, 16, 16.1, 35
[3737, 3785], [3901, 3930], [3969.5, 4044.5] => 6.0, 19.5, 21.8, 32.4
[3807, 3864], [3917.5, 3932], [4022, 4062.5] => 3.5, 15.4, 18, 34.7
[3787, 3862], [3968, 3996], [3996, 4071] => 3.9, 16.4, 26.2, 34.8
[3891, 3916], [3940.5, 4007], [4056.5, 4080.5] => 6.1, 23.4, 25.2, 33.1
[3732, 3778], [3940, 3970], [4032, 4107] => 9.2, 18.3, 19.9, 34.7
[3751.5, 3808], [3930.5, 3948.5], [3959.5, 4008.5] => 7.0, 20.4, 15.3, 26.5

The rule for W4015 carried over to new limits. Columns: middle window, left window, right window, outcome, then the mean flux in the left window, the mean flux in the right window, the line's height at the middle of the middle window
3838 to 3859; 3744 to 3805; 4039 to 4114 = 6.99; 19.7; 34.8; 23.4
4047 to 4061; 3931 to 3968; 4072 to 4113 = -1.99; 18.3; 35.4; 30.8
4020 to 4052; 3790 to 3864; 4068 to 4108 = -3.42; 16.3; 35.3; 31.5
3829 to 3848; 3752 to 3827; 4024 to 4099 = 7.31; 19.5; 34.9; 22.3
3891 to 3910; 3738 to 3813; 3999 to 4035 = 3.42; 19.5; 35.4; 27.8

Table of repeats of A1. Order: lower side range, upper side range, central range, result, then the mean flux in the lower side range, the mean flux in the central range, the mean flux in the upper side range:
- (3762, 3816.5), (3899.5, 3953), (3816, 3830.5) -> 4.2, 20.4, 14.4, 19.8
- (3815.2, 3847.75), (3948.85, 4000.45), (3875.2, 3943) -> 1.7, 14.1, 19.3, 24.9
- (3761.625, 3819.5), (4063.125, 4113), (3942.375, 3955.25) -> 2.2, 20.1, 23.1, 34.9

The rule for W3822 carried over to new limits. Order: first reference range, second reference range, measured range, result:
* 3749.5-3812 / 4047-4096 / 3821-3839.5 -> 7.87 angstrom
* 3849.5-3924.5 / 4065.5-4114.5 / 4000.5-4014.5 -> -3.18 angstrom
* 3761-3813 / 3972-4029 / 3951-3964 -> 3.16 angstrom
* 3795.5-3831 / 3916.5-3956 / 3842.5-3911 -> -1.74 angstrom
